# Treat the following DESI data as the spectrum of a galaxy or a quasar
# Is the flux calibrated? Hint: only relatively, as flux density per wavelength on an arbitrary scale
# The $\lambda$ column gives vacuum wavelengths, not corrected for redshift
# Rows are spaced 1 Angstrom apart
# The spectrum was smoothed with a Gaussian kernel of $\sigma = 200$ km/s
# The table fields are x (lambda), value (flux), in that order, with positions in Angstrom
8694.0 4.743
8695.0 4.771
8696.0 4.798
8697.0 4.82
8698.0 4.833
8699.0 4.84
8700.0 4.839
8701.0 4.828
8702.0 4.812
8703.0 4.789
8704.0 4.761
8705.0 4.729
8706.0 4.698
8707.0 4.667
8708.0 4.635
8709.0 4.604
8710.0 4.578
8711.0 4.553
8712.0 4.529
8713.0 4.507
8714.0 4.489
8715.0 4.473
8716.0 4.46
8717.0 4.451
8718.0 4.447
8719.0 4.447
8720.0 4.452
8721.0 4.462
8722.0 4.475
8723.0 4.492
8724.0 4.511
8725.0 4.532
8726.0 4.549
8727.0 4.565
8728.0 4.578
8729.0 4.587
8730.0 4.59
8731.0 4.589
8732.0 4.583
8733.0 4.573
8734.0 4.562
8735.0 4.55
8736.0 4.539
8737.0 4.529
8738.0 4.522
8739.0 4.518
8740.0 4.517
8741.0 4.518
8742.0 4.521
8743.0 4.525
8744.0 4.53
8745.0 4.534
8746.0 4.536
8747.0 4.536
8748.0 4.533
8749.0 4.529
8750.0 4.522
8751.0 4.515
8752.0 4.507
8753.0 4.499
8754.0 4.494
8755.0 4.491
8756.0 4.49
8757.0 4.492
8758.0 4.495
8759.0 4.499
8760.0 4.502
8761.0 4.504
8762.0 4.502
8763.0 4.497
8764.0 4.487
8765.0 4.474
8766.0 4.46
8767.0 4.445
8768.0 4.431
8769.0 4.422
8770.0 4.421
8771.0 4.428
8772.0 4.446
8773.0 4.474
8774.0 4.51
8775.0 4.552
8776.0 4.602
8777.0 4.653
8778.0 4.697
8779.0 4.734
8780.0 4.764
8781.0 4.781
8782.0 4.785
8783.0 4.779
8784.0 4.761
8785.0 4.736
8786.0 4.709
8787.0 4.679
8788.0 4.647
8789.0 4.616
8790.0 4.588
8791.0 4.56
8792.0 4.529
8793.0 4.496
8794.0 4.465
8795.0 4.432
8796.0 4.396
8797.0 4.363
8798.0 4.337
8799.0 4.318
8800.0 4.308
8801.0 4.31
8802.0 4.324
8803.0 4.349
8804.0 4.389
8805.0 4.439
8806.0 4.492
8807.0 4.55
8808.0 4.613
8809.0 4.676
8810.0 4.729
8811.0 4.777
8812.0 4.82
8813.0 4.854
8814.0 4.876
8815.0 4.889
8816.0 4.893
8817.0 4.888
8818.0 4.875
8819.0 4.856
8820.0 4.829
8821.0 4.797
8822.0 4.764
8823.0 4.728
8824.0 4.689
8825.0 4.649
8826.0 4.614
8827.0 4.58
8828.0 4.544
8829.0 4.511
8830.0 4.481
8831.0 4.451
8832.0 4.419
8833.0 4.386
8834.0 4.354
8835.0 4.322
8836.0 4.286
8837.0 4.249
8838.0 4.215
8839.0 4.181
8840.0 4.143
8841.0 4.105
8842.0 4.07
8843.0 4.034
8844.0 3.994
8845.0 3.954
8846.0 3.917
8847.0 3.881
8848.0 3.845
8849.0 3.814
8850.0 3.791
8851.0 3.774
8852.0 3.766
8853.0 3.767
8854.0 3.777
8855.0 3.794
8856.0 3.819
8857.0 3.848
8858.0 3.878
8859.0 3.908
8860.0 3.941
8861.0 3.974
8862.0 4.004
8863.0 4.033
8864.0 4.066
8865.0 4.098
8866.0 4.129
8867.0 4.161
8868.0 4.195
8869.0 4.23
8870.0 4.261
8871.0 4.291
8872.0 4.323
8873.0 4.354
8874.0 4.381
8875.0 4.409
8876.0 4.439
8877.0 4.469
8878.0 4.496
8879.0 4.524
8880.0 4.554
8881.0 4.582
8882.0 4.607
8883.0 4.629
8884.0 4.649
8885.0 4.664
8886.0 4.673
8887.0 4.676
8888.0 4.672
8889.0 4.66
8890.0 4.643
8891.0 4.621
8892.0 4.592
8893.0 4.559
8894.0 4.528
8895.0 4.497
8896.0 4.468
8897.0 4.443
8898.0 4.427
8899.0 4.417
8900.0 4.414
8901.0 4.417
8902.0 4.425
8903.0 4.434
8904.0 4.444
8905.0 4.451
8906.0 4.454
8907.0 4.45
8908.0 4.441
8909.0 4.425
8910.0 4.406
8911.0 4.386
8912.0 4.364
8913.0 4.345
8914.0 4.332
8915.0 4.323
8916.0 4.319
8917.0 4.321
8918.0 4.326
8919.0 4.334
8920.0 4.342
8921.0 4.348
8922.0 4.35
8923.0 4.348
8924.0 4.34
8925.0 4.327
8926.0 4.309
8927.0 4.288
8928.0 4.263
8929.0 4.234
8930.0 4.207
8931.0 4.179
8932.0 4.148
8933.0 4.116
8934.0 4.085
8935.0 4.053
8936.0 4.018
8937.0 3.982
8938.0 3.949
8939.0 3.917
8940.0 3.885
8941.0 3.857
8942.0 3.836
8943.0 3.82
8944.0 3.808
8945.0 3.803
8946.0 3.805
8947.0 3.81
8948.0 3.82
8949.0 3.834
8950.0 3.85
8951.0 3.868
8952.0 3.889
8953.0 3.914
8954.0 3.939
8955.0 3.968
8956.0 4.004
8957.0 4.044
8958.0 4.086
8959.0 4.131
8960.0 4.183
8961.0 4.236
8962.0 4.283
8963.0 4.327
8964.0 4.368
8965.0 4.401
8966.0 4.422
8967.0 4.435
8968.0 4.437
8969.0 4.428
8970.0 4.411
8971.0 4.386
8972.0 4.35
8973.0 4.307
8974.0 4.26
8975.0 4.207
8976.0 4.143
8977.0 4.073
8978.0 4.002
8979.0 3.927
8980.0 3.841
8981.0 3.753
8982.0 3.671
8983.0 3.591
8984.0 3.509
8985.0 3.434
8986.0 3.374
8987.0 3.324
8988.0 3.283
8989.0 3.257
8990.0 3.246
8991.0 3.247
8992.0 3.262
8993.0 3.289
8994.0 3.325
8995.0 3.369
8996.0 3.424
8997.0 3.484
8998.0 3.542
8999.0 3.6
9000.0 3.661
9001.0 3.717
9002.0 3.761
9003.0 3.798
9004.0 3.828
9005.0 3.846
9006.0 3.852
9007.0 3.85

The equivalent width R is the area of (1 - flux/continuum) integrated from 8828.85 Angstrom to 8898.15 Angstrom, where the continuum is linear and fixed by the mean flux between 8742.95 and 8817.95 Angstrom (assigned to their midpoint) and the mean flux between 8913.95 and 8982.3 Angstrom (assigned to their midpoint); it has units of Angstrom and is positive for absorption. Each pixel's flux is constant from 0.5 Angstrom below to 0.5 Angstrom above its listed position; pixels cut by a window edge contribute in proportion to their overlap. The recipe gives 1.5 Angstrom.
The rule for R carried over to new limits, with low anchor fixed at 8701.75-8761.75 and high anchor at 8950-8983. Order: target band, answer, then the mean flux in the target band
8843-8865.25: 2.2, 3.89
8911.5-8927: -0.4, 4.33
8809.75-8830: -1.7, 4.75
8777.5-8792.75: -0.8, 4.69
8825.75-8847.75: 0.6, 4.25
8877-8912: -2.1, 4.52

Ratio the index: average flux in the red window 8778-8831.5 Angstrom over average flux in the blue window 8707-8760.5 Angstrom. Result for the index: 1.0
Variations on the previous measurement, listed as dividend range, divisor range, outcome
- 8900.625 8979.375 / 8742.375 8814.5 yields 0.92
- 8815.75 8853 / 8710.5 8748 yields 0.96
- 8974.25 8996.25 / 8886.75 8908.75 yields 0.79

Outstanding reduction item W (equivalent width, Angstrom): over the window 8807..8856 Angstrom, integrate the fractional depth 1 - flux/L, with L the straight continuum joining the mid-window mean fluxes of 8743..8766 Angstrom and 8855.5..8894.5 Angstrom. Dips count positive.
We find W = 0.3 Angstrom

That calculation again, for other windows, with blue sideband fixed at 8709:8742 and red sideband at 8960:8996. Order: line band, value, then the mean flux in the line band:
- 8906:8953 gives -1.52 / 4.14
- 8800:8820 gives -1.61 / 4.66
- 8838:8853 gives 0.96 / 3.95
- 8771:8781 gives -0.47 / 4.6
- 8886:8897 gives -1.29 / 4.59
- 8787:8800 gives -0.38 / 4.48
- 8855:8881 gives -0.17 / 4.19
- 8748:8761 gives -0.16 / 4.5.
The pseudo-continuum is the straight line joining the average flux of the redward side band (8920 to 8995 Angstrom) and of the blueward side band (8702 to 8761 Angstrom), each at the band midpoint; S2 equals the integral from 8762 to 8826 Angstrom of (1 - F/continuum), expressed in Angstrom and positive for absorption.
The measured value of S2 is -3.1 Angstrom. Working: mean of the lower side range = 4.54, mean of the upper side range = 3.98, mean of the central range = 4.6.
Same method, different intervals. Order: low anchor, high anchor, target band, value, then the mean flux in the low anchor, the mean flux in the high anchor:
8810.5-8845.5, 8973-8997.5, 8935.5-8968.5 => -2.0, 4.52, 3.61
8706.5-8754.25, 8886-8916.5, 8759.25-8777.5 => 0.1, 4.53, 4.47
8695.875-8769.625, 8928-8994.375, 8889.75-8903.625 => -1.3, 4.56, 3.94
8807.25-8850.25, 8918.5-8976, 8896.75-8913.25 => -0.7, 4.45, 4.13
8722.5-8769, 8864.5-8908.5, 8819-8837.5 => -0.2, 4.52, 4.46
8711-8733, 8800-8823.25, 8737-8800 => 0.9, 4.52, 4.67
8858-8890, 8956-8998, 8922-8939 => -0.3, 4.35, 3.89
